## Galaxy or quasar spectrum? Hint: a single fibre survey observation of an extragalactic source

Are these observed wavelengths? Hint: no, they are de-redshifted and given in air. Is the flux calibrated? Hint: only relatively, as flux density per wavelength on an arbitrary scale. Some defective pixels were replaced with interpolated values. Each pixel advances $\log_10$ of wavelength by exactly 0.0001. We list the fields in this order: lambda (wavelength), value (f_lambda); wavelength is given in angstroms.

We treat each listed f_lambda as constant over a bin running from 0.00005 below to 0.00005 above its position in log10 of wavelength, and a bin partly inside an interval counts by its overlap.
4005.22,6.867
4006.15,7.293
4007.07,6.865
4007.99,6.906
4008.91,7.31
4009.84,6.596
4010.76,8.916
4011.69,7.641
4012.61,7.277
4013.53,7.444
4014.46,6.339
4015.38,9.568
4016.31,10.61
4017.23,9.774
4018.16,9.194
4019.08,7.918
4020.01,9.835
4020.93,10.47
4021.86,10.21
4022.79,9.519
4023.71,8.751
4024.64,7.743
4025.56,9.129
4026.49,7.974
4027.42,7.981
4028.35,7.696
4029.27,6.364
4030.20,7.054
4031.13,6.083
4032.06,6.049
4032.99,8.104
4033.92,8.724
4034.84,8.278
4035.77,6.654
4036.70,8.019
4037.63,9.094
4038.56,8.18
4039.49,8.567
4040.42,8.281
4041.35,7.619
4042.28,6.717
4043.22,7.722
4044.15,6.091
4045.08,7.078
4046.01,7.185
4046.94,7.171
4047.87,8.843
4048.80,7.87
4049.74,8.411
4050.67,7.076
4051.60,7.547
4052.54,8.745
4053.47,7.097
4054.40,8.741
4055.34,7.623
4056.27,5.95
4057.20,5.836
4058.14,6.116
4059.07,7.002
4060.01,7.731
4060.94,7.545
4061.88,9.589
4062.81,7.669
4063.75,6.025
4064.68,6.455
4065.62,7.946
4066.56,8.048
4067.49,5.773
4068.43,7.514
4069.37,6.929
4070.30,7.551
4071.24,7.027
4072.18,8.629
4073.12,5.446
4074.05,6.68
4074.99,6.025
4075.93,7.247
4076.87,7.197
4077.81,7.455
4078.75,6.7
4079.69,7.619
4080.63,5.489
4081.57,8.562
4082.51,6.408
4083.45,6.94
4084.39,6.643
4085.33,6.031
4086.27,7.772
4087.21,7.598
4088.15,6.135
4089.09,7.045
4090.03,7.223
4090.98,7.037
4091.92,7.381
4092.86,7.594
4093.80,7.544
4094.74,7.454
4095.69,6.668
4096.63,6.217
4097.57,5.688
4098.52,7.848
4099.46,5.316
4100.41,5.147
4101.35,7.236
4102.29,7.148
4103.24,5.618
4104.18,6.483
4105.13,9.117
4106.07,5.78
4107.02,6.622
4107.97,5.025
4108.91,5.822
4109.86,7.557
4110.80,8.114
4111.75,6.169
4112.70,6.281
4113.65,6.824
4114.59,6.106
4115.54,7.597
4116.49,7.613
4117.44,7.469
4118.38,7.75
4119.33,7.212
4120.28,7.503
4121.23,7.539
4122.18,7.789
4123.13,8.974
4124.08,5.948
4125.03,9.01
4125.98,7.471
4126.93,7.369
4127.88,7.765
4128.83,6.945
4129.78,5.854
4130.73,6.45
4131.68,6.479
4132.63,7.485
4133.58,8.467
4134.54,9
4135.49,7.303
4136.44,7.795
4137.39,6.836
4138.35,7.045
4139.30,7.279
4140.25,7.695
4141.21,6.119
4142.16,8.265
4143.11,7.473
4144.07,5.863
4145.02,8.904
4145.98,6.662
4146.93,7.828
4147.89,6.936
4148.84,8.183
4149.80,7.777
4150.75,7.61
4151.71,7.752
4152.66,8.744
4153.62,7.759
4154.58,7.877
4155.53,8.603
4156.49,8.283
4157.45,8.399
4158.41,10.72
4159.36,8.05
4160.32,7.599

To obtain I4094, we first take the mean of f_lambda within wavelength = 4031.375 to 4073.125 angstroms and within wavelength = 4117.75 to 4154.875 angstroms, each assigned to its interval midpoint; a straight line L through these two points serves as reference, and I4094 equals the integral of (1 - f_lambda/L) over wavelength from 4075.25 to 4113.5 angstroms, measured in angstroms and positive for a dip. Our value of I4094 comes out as 3.45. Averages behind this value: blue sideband 7.49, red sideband 7.5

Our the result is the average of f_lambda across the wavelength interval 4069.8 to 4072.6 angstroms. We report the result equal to 7.71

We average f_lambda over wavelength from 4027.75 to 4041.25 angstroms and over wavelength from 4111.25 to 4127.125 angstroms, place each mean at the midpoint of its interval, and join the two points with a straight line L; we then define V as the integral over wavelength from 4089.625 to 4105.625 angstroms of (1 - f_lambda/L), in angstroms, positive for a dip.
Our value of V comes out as 1.2 angstroms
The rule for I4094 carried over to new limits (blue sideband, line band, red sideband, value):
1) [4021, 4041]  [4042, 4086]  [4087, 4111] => 1.4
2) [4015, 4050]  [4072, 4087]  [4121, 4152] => 1.8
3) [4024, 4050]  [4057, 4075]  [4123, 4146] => 1.1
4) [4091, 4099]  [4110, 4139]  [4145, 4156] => 0.5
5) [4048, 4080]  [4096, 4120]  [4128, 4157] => 2.2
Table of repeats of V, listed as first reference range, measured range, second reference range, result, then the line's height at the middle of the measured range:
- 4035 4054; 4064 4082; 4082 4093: 0.4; 7.22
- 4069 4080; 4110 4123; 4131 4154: 0.1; 7.35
